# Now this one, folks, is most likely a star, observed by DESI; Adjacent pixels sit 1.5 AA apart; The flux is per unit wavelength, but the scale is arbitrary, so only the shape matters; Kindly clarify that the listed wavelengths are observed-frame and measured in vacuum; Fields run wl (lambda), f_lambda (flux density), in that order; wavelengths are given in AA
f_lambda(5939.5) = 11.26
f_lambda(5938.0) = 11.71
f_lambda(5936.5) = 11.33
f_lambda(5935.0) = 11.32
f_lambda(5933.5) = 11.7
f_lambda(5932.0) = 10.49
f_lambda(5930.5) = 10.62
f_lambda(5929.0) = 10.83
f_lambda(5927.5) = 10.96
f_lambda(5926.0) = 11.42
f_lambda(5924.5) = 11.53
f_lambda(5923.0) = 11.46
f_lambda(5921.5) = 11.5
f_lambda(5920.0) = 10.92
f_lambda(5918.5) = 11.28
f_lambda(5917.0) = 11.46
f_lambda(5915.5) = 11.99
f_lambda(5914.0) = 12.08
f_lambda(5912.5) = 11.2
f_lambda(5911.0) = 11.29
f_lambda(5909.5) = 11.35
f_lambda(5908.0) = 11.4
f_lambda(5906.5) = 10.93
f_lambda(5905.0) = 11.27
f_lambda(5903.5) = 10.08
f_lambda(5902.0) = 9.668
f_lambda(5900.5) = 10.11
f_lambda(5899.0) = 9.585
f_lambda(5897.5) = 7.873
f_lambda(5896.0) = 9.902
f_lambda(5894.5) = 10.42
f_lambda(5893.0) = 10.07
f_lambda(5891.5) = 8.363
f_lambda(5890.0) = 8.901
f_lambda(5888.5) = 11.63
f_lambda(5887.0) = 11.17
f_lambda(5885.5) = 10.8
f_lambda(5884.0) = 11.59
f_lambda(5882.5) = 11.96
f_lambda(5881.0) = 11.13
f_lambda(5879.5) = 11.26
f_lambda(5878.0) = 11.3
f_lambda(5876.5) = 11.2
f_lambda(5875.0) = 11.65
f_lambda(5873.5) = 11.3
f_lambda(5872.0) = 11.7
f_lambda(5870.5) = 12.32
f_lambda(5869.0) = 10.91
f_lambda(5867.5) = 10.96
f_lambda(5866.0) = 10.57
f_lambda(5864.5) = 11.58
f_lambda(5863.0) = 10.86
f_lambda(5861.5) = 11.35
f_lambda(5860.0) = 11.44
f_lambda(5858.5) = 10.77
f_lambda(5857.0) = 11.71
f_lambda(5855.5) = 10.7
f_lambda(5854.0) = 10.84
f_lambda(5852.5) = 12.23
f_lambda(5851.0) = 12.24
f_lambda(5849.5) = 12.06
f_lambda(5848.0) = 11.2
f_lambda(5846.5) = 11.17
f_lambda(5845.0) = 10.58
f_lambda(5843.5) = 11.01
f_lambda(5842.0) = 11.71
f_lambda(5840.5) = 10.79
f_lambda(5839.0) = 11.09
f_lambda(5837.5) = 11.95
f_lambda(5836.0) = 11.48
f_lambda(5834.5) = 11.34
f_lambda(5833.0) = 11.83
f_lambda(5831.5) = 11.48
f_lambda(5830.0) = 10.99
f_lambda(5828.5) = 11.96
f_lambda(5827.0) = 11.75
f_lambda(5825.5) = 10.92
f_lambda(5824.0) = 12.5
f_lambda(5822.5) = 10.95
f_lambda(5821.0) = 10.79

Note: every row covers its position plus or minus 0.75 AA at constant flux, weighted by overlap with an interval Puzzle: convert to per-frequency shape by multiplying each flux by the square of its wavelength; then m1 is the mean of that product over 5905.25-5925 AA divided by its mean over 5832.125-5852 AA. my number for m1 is 1.02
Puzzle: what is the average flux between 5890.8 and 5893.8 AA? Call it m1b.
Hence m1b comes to 9.25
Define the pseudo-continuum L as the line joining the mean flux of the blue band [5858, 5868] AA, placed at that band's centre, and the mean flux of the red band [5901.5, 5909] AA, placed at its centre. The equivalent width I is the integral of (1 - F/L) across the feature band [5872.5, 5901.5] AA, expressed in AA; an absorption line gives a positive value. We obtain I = 0.9 AA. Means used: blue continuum 11.1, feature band 10.5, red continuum 10.7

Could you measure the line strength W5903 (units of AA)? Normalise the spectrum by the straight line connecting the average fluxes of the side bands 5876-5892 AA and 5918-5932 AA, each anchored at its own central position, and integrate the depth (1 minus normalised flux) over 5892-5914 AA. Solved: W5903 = 1.2 AA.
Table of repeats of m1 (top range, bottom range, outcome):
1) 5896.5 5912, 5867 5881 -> 0.92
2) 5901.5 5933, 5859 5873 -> 1.00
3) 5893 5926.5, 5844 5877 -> 0.97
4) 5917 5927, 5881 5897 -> 1.10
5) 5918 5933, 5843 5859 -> 1.01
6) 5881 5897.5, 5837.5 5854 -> 0.92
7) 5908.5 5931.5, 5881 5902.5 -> 1.12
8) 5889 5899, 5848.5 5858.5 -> 0.82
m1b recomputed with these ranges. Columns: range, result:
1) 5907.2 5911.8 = 11.3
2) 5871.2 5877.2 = 11.5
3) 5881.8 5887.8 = 11.4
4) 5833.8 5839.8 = 11.5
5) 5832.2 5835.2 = 11.6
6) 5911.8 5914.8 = 11.7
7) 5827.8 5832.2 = 11.5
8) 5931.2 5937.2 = 11.2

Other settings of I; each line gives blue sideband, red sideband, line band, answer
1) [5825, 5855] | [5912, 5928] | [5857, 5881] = 0.3 AA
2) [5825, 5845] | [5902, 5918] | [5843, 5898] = 1.5 AA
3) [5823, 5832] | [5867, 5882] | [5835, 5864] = 0.4 AA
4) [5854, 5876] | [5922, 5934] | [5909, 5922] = -0.4 AA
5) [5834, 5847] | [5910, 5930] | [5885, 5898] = 1.6 AA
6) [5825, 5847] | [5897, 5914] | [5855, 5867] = -0.1 AA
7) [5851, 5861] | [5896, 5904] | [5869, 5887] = -1.8 AA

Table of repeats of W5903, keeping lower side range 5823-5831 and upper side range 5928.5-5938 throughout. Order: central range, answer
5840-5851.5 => 0.2 AA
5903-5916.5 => -0.1 AA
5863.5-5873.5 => 0.1 AA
